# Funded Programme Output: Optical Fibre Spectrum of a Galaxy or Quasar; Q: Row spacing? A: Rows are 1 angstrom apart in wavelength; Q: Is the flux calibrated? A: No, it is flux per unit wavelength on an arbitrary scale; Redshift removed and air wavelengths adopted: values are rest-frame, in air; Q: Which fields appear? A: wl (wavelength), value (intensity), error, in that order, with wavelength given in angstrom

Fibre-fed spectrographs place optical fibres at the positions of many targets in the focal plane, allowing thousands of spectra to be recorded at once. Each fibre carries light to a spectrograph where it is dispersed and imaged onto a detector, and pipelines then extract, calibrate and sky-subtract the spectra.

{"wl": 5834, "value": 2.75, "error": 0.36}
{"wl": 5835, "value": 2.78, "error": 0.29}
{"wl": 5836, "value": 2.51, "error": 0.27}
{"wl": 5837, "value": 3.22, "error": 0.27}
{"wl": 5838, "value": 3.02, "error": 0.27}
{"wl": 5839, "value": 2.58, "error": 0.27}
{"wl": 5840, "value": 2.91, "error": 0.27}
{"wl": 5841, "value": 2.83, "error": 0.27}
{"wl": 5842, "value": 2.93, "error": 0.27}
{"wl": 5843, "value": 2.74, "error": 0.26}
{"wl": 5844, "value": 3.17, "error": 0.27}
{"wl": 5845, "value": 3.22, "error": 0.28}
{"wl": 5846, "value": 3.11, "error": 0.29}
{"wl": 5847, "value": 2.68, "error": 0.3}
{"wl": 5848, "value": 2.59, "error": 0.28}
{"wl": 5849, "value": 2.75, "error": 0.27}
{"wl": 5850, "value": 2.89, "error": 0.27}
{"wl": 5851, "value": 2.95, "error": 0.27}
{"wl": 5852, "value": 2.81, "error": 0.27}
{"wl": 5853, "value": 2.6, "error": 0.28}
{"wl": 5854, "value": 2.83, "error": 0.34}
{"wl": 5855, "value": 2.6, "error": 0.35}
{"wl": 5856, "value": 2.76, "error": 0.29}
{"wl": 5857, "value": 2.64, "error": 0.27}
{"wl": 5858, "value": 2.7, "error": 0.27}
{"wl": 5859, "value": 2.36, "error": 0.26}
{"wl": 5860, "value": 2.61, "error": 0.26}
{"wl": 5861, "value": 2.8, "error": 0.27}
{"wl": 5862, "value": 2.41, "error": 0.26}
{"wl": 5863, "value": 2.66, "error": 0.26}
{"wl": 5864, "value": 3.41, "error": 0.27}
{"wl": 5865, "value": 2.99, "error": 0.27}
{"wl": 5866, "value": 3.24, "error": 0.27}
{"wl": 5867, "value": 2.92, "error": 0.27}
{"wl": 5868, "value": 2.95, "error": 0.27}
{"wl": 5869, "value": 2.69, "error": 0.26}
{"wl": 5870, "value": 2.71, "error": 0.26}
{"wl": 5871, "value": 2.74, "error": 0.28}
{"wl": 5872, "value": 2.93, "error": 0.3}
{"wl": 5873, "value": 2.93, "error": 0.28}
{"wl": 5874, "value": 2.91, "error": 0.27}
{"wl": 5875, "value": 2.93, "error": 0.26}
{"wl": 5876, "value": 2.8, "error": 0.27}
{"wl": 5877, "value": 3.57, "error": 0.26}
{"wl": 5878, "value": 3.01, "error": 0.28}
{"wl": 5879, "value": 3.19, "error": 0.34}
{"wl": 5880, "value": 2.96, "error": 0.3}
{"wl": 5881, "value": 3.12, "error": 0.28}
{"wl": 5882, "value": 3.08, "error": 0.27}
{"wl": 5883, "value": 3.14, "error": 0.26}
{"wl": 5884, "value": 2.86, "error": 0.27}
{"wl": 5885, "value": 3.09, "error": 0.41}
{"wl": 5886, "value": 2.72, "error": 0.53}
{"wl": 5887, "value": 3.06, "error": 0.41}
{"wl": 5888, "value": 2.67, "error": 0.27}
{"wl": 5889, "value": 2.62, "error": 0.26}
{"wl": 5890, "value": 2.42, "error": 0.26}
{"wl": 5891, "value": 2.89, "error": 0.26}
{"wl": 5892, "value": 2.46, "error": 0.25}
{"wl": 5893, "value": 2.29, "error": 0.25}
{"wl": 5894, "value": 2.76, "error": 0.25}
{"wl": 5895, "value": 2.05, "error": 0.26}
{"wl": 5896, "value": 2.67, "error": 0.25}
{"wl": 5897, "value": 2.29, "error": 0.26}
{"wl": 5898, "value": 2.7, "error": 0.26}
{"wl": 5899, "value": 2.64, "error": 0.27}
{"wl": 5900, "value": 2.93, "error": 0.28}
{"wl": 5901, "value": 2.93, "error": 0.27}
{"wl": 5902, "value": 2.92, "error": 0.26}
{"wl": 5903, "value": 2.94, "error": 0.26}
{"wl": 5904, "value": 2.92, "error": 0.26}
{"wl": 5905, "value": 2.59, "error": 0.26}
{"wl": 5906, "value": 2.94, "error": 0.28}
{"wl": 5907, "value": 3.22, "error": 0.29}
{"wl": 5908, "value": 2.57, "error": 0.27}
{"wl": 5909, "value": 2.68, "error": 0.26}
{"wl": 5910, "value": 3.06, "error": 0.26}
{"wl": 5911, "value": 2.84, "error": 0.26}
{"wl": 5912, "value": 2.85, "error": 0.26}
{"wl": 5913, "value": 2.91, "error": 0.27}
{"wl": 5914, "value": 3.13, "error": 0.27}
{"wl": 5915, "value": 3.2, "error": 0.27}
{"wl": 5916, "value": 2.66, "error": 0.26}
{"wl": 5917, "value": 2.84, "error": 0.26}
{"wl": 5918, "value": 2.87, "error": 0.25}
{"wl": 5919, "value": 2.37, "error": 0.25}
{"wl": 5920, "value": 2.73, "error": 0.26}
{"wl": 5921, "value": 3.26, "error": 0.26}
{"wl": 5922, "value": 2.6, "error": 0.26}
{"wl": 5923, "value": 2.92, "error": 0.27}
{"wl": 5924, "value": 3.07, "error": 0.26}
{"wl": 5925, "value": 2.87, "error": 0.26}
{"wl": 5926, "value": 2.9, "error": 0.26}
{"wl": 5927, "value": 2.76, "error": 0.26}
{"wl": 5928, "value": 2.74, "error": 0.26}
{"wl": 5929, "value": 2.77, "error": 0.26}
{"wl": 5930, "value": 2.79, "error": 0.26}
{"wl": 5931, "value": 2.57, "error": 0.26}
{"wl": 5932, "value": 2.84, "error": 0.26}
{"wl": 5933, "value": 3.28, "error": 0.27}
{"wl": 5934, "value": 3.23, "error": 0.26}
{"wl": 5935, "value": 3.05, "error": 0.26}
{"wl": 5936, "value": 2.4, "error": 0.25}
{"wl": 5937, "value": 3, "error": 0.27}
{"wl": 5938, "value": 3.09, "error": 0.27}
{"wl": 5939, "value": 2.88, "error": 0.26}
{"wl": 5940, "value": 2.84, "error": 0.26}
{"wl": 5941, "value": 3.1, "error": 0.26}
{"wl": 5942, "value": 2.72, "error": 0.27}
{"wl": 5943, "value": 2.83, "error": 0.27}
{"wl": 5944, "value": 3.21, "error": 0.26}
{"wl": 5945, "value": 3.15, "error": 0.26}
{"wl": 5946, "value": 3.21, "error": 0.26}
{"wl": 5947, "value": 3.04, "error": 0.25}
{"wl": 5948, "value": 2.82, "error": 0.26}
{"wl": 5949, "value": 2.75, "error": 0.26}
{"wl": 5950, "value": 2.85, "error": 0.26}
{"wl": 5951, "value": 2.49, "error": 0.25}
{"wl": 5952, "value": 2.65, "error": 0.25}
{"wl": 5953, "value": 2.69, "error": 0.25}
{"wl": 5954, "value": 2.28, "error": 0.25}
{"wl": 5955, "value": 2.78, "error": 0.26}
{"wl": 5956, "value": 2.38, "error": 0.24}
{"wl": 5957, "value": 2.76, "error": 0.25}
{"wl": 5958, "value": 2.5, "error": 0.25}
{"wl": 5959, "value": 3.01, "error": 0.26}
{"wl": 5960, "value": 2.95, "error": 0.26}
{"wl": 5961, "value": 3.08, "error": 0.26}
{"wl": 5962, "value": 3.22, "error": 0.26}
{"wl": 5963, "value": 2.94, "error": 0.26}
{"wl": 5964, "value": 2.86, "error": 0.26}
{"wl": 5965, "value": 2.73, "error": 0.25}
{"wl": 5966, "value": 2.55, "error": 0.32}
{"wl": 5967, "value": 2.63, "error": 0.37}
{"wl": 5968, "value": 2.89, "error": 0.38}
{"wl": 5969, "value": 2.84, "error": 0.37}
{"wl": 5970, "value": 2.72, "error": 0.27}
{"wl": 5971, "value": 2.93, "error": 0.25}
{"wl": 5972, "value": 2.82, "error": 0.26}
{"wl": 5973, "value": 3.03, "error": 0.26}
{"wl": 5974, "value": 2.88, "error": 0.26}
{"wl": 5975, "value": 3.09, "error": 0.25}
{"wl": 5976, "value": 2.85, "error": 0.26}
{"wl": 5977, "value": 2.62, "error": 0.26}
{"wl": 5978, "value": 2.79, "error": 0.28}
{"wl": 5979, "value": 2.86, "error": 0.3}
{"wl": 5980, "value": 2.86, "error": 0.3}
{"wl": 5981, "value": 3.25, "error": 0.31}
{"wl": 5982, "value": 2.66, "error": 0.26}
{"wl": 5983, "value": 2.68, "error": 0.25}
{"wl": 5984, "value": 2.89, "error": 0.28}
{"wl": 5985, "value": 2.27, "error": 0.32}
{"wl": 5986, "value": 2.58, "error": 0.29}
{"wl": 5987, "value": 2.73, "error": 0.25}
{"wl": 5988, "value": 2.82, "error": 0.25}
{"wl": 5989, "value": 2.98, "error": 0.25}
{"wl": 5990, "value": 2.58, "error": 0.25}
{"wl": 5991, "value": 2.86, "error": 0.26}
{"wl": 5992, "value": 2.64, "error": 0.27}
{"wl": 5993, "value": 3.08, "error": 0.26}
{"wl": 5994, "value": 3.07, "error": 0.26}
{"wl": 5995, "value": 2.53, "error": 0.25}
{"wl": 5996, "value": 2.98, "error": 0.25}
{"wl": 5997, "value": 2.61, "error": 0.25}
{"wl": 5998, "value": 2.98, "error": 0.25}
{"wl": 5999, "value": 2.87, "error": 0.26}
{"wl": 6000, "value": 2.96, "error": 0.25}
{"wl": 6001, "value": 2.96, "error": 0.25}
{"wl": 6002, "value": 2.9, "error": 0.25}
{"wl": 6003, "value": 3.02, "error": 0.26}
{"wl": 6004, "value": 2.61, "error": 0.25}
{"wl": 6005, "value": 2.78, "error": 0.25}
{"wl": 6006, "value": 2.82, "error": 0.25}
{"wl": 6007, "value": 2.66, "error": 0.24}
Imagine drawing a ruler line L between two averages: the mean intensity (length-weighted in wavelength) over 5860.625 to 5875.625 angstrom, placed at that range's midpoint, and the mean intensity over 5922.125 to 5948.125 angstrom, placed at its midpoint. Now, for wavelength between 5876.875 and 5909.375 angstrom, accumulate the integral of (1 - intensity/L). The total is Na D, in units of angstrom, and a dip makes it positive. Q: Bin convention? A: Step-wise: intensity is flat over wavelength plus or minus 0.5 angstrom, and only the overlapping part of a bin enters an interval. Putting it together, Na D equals 1.0 angstrom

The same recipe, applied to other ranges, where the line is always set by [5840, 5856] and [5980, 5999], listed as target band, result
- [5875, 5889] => -0.84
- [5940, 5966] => -0.26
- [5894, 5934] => 0.01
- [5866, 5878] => -0.41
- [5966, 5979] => -0.15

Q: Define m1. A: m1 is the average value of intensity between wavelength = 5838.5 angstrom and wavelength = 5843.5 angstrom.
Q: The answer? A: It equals 2.8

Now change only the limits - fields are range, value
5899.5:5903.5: 2.93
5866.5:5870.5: 2.82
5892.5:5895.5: 2.37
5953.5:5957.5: 2.55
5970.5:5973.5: 2.93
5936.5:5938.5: 3.04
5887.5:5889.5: 2.65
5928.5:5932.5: 2.74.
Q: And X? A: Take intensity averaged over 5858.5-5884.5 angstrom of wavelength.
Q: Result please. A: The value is 2.92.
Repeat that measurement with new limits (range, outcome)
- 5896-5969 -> 2.84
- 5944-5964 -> 2.83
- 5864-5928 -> 2.85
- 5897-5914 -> 2.84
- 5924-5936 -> 2.88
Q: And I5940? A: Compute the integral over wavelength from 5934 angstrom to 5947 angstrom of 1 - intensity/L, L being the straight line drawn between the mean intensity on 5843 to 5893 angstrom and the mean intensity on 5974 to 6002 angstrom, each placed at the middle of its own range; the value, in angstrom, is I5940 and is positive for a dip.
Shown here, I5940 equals -0.6 angstrom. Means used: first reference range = 2.85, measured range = 2.97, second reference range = 2.82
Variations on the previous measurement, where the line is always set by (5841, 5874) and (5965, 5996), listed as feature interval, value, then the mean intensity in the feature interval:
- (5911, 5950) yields -1.24 angstrom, 2.9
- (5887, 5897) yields 0.95 angstrom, 2.55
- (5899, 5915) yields -0.47 angstrom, 2.9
